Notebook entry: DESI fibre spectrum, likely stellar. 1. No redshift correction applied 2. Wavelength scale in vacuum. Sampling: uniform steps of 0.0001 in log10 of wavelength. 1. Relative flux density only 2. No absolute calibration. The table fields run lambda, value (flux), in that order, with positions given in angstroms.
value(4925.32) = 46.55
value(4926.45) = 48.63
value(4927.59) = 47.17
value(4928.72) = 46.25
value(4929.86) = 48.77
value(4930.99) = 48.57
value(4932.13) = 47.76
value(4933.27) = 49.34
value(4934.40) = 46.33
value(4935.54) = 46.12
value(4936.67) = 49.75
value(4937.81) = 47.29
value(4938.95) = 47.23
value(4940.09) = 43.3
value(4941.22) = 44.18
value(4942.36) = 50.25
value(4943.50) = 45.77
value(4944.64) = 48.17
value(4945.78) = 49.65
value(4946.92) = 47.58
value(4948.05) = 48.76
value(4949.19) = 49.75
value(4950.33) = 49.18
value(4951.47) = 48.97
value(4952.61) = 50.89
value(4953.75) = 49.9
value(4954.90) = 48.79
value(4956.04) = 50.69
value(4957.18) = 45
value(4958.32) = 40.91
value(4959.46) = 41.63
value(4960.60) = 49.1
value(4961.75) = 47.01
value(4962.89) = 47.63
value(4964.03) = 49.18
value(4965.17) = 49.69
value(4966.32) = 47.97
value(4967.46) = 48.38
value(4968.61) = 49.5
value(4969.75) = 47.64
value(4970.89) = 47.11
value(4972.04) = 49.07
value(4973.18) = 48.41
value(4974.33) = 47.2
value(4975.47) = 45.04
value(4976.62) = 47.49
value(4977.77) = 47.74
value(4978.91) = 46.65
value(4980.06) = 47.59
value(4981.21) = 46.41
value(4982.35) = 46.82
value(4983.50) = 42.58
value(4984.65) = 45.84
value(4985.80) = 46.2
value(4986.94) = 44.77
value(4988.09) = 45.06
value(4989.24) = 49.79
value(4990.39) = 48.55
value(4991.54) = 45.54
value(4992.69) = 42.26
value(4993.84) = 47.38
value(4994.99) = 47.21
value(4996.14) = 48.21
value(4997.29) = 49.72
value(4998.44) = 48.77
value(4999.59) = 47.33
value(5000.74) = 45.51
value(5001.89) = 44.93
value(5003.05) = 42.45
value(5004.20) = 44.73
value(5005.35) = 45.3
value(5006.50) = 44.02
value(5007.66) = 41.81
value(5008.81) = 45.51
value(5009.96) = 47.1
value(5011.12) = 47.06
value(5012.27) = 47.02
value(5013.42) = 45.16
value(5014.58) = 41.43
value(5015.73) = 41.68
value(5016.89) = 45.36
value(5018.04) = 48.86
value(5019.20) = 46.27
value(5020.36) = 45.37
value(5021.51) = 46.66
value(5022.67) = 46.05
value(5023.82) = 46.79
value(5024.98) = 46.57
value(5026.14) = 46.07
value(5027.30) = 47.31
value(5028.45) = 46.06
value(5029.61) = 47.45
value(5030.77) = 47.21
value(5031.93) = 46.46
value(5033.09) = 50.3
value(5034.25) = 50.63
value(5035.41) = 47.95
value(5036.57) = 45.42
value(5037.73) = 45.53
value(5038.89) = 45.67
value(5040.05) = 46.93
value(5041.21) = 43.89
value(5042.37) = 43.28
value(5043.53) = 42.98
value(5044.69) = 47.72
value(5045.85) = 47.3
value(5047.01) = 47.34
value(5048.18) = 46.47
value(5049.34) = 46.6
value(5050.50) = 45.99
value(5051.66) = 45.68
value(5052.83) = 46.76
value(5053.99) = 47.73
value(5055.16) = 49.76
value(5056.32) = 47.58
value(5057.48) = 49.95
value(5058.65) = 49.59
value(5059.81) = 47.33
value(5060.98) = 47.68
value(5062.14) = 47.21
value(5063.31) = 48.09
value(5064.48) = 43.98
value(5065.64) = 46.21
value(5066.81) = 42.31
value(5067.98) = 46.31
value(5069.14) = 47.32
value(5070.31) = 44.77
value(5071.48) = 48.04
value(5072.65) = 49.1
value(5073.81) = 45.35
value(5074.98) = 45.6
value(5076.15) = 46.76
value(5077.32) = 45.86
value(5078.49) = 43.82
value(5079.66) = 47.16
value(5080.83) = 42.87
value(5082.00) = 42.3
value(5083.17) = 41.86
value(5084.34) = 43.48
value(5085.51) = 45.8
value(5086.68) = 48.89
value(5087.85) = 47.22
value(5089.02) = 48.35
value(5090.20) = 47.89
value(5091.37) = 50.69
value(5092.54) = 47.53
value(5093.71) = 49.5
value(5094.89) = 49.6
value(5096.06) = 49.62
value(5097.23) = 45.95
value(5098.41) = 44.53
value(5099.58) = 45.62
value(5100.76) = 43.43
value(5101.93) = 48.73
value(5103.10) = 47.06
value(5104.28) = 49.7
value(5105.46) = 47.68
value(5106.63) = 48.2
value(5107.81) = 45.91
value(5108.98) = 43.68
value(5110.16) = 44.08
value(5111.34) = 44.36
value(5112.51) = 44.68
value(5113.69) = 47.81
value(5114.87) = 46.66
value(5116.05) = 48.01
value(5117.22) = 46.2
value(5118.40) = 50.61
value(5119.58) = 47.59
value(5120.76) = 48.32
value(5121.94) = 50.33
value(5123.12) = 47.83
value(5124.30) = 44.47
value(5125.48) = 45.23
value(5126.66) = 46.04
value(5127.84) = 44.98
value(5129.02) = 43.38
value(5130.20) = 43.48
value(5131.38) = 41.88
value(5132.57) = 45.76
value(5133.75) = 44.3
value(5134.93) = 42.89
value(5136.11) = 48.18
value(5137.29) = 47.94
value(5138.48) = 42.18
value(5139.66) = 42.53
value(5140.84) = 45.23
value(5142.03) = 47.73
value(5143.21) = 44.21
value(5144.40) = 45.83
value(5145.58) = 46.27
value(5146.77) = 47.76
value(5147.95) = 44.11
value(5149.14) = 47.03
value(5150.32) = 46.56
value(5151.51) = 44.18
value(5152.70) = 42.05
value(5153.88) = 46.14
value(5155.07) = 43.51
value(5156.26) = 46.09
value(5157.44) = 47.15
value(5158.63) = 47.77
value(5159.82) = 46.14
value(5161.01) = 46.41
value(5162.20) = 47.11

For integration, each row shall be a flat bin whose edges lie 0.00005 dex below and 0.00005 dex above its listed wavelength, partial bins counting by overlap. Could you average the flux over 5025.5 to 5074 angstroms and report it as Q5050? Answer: 46.8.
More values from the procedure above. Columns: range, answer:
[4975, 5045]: 46.1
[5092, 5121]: 47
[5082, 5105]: 47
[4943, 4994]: 47.3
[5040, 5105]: 46.6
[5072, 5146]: 46.2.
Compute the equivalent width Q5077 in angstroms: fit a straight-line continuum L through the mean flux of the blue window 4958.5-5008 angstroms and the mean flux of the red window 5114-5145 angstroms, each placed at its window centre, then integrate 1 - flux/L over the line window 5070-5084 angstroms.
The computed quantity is 0.3 angstroms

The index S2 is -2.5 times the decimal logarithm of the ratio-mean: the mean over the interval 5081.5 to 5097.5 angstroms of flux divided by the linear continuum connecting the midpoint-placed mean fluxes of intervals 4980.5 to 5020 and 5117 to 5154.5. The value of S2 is -0.03 mag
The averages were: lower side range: 45.8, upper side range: 45.6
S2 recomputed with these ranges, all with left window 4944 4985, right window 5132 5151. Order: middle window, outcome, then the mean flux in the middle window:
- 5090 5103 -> -0.03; 47.6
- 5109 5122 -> -0.02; 46.9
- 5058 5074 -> -0.01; 46.7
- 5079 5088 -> 0.03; 44.8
